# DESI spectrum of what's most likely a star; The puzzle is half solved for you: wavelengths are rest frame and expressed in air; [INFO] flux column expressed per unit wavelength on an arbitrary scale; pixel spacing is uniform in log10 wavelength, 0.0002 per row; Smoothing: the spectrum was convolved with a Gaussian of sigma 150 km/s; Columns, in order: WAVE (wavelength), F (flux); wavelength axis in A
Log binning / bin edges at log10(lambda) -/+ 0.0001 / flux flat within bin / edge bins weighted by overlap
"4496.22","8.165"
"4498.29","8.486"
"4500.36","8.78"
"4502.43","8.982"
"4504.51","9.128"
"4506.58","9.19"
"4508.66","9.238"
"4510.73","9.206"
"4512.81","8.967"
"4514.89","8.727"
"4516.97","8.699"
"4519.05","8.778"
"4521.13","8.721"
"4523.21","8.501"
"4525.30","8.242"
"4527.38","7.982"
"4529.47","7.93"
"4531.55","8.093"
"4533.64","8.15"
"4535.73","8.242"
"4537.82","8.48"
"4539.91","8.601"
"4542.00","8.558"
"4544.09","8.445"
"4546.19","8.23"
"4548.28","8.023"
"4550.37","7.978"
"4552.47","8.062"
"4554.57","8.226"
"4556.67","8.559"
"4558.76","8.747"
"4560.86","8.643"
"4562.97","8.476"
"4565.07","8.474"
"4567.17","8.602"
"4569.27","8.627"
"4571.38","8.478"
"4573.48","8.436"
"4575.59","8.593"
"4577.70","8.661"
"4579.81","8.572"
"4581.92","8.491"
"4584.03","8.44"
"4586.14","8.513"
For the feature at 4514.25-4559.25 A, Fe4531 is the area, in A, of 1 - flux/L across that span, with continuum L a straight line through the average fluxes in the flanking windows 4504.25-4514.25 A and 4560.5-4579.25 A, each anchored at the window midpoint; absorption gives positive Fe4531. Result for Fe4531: 2.6 A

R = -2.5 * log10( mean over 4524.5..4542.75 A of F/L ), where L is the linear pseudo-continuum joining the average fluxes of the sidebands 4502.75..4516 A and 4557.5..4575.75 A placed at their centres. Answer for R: 0.077 mag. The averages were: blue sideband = 9.07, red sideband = 8.56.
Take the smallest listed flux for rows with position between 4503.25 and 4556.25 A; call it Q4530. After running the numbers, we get 7.93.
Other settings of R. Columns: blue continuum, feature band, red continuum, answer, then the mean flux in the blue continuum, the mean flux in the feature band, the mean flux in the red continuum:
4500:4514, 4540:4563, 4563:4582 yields 0.05 mag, 9.08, 8.36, 8.55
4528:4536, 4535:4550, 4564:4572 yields -0.02 mag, 8.08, 8.36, 8.55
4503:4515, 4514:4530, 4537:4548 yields 0.05 mag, 9.1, 8.46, 8.43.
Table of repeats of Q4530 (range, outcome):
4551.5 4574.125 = 8.062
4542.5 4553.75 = 7.978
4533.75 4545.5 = 8.242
